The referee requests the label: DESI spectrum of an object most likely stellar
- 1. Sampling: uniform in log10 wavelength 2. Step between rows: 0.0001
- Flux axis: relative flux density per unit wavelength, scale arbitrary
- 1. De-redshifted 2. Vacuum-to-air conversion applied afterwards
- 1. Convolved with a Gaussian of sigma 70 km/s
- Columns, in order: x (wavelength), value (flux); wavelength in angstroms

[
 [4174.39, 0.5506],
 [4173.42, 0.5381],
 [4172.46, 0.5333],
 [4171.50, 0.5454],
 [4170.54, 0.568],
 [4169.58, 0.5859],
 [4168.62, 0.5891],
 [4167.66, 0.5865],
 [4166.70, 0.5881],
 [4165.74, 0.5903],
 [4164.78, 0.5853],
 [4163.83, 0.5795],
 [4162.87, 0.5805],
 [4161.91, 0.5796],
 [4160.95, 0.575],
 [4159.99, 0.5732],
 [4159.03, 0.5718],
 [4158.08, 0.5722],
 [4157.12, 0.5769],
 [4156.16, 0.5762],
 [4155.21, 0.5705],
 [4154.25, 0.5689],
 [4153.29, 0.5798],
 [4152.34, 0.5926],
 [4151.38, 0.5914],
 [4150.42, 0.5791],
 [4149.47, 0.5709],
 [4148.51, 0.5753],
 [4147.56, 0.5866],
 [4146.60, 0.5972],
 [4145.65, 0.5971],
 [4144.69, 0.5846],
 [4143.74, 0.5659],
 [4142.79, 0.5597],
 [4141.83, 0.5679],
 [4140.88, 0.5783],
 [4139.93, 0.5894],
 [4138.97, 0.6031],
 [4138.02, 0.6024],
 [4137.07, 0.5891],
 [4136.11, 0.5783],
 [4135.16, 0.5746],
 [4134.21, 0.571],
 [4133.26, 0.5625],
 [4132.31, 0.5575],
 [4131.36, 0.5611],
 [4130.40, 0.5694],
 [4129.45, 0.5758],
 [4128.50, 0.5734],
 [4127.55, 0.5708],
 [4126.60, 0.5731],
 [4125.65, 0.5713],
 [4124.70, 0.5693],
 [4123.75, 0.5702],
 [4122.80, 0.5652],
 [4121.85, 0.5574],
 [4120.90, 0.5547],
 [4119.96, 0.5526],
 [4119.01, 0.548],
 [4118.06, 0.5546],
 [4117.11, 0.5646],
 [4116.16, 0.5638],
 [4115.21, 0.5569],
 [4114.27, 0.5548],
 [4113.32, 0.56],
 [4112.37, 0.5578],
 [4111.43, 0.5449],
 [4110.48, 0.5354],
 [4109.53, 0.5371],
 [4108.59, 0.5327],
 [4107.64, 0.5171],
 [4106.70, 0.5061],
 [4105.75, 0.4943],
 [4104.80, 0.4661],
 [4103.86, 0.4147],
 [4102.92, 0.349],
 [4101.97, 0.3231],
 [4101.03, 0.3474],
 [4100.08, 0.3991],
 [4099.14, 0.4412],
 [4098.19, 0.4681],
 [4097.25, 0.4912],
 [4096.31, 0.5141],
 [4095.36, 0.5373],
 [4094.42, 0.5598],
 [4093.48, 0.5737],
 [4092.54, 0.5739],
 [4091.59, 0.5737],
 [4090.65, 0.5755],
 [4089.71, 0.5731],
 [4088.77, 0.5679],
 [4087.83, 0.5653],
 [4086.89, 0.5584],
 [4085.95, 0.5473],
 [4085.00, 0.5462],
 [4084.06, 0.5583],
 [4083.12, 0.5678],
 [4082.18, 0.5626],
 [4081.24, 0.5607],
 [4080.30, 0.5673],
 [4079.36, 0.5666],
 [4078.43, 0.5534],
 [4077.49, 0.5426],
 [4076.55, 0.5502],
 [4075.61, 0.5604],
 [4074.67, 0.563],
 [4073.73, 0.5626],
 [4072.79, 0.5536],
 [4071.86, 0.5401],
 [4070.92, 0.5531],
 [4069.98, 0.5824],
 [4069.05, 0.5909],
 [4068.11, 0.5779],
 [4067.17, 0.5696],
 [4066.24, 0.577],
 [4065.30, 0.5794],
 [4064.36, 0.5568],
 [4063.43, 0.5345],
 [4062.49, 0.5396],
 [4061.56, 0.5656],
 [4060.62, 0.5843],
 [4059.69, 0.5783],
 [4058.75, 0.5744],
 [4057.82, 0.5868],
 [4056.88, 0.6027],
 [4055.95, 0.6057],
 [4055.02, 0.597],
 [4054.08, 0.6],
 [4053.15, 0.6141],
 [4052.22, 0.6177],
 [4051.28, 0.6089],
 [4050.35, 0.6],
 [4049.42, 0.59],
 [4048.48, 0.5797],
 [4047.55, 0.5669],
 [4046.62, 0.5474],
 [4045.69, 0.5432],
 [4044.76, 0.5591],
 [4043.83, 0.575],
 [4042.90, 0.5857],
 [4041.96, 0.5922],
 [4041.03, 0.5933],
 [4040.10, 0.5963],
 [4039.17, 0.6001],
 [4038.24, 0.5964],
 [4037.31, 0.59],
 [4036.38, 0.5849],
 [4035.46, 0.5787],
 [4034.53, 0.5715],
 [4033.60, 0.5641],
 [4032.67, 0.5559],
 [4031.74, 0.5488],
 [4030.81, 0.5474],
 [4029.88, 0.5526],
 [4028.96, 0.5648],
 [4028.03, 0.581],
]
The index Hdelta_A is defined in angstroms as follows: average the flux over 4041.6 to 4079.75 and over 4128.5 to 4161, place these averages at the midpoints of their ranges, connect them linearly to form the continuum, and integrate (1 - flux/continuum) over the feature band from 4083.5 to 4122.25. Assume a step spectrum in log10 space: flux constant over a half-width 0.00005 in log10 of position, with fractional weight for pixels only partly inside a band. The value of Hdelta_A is 3.8 angstroms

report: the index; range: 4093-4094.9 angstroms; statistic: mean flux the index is 0.569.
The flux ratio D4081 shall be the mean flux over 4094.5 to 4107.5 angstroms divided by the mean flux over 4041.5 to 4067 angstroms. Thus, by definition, 0.77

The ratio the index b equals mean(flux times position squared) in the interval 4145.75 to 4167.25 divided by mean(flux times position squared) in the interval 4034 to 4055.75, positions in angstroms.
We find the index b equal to 1.04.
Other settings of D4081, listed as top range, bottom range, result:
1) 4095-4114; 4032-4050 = 0.83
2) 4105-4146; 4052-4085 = 0.98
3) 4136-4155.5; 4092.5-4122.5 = 1.15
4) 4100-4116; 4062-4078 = 0.87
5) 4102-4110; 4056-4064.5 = 0.82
